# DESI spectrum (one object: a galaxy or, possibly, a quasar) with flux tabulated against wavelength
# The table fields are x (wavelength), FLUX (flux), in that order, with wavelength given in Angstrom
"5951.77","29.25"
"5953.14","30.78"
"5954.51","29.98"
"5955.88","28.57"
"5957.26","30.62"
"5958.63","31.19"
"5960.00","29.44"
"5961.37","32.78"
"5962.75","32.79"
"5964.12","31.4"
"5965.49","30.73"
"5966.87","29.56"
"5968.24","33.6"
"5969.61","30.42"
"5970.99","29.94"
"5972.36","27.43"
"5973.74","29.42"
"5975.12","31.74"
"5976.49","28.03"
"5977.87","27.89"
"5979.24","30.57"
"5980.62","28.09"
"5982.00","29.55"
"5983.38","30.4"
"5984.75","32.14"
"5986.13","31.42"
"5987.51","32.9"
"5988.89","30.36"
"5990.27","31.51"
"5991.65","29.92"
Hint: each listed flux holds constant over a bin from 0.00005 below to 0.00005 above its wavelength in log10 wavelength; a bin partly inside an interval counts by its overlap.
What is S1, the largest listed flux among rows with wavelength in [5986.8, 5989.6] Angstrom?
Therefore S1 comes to 32.9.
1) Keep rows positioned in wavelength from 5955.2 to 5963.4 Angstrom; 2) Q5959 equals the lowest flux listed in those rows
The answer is 28.57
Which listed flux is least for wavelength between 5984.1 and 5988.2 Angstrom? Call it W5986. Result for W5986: 31.42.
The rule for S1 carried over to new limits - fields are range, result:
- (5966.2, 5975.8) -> 33.6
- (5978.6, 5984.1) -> 30.57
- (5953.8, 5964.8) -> 32.79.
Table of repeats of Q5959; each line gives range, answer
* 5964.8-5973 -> 27.43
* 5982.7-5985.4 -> 30.4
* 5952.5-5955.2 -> 29.98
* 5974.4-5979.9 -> 27.89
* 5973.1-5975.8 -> 29.42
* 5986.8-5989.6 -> 30.36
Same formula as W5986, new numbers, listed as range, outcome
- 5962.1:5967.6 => 29.56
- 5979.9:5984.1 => 28.09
